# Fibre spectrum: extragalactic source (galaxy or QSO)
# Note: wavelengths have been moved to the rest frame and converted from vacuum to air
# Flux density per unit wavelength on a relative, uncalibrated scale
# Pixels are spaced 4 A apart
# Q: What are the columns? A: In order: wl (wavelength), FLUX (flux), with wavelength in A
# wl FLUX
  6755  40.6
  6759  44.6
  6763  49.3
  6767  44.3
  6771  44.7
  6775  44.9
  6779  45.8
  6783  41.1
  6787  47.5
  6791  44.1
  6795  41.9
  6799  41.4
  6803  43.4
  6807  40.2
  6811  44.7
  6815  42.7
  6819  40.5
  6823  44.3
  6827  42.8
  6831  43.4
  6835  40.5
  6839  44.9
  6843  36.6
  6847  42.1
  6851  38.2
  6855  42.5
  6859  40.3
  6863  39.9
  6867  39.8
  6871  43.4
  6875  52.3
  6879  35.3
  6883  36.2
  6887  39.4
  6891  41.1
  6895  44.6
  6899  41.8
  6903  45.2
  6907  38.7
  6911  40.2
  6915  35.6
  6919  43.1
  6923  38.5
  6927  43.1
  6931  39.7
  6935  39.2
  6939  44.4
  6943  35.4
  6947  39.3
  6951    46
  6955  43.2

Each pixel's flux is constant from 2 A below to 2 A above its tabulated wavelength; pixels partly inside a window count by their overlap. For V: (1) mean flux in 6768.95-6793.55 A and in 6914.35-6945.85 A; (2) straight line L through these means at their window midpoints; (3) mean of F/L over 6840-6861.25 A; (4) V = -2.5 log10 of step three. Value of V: 0.061 mag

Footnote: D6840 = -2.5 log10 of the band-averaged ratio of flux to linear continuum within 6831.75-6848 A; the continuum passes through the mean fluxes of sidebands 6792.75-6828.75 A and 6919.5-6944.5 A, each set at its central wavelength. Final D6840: 0.02 mag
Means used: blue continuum 42.4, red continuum 40.3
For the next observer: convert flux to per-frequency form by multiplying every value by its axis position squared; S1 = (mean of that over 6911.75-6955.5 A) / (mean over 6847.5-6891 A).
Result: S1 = 1.01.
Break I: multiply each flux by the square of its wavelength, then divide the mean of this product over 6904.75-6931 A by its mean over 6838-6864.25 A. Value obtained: 1.0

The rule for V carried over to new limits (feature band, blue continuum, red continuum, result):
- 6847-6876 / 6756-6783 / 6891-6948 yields 0.01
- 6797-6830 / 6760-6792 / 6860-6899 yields 0.03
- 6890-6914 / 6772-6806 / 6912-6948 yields -0.03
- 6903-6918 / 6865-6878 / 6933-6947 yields 0.06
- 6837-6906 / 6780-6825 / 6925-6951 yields 0.01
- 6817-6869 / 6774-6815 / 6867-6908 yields 0.04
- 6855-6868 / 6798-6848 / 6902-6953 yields 0.03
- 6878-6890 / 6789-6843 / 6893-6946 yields 0.11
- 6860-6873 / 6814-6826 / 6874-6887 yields -0.01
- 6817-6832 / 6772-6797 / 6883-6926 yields 0.01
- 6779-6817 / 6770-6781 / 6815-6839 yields 0.02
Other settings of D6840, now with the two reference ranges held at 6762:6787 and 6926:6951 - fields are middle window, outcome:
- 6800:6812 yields 0.04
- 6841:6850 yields 0.10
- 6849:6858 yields 0.07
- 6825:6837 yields 0.03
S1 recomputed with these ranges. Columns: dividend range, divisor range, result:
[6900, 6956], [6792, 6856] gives 1.00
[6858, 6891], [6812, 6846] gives 0.98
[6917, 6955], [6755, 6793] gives 0.96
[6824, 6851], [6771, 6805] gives 0.96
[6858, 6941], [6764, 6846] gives 0.98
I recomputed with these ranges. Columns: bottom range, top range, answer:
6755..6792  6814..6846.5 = 0.95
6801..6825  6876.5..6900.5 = 0.96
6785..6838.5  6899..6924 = 0.97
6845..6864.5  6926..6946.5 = 1.01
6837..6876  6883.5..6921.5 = 0.99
